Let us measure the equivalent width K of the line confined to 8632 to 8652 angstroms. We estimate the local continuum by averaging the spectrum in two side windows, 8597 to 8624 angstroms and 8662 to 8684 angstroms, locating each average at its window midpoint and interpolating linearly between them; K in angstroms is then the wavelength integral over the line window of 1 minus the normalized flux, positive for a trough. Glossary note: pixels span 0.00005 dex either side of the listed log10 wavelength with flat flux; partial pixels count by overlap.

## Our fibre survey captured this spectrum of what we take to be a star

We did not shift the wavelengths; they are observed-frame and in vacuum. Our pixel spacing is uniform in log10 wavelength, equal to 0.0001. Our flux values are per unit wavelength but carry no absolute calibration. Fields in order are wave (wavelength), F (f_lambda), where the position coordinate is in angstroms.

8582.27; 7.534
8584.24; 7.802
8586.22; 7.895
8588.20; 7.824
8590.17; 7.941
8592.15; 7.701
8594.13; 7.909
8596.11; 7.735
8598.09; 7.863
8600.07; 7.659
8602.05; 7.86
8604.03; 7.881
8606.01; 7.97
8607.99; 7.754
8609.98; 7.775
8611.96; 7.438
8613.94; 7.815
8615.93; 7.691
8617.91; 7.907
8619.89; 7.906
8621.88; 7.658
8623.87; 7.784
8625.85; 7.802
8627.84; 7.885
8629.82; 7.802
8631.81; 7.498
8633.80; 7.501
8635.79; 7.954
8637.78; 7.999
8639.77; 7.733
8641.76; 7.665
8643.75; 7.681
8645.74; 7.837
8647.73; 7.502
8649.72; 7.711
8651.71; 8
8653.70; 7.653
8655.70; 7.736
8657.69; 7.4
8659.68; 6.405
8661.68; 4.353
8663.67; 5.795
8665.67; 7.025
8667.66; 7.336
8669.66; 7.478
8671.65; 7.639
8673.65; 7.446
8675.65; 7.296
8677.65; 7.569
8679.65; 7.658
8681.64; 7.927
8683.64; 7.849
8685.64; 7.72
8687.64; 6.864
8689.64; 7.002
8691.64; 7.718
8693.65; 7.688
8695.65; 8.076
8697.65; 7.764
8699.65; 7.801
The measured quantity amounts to -0.6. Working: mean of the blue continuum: 7.78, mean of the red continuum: 7.26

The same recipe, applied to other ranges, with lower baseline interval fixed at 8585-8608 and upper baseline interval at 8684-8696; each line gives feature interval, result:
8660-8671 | 1.7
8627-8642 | -0.1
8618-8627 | -0.1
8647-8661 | 0.4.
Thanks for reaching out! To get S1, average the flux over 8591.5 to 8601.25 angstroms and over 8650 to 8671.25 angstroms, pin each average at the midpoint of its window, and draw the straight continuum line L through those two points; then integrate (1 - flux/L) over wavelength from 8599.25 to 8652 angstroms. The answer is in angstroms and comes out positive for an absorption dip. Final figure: -2.6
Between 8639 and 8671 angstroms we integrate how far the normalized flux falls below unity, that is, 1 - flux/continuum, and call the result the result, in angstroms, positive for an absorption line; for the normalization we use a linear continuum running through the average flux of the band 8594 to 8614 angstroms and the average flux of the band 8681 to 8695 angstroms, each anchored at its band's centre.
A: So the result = 1.8 angstroms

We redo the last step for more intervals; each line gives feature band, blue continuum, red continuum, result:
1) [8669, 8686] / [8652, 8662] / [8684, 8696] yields -0.8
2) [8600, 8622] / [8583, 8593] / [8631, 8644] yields 0.0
